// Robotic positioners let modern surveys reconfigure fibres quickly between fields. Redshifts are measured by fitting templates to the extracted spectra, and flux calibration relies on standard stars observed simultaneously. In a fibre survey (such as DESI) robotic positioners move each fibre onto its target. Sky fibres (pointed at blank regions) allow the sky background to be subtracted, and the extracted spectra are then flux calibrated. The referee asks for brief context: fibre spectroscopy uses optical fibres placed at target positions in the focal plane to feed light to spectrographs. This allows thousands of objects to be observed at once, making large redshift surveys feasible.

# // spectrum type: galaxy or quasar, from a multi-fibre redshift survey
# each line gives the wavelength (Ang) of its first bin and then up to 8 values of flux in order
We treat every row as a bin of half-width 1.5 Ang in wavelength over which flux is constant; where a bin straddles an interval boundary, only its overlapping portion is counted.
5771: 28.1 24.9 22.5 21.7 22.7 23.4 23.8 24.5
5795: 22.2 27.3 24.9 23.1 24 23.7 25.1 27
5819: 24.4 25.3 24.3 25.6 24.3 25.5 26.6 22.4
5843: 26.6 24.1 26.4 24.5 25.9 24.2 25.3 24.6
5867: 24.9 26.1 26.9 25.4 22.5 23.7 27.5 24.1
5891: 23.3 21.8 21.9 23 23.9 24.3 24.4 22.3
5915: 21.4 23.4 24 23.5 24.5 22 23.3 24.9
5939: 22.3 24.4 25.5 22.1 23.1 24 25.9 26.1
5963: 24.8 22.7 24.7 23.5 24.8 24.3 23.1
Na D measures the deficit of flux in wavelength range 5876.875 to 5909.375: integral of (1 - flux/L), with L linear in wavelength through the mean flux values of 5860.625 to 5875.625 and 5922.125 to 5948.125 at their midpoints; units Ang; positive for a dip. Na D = 1.6 Ang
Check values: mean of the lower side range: 25.6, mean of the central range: 23.7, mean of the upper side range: 23.7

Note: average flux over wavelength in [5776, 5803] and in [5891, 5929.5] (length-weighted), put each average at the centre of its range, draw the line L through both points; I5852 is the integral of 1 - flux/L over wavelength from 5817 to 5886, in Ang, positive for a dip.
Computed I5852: -4.9 Ang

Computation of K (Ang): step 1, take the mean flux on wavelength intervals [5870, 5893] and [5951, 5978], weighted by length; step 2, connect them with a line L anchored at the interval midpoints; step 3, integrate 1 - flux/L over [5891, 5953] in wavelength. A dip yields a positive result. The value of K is 3.3 Ang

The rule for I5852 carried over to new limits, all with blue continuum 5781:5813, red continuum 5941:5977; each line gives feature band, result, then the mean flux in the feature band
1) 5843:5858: -0.7 Ang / 25.3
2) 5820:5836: -0.7 Ang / 25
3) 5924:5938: 0.4 Ang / 23.6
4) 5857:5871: -0.5 Ang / 25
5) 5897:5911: 0.3 Ang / 23.6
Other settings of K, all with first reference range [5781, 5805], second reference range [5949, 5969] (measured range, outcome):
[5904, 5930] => 0.9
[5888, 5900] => 0.8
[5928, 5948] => 0.6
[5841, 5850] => -0.5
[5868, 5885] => -0.7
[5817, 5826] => -0.3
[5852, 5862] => -0.4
